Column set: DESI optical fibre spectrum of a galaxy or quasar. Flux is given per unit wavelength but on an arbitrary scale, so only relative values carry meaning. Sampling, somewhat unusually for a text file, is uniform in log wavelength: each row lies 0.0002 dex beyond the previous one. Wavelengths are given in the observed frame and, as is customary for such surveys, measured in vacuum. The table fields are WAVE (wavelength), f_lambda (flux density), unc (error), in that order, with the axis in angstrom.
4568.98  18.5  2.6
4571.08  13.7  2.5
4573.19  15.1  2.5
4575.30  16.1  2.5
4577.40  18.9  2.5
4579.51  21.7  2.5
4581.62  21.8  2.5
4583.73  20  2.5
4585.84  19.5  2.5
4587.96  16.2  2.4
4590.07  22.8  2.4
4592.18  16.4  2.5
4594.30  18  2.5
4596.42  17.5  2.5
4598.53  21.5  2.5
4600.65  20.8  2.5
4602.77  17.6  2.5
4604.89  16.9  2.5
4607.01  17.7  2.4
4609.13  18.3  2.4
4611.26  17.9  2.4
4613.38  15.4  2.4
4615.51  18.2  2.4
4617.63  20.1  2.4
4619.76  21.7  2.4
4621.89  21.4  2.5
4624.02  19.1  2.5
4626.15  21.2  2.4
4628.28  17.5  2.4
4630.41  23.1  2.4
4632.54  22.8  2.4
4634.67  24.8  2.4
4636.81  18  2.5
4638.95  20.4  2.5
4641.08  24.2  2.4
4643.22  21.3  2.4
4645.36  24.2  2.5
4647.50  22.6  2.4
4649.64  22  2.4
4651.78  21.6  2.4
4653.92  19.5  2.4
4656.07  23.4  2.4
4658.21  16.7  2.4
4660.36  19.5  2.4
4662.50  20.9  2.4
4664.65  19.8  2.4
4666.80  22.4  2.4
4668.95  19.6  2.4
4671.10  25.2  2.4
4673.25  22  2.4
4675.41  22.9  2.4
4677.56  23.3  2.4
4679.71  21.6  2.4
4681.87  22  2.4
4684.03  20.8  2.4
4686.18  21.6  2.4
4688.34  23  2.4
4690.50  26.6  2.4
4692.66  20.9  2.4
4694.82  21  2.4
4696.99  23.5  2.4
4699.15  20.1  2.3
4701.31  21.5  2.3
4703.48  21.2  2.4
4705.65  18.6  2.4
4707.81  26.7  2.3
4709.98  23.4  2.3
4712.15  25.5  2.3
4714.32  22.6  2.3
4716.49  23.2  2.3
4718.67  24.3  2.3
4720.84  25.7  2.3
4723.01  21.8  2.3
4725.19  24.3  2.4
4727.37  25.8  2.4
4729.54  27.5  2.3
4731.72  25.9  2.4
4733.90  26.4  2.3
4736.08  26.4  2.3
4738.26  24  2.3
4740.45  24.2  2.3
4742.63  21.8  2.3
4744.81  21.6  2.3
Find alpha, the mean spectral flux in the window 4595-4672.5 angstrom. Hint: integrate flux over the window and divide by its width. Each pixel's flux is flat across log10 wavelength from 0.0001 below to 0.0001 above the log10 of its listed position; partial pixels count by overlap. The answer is 20.4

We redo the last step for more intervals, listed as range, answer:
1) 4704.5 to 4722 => 23.7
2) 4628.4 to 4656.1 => 21.9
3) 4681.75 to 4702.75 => 22.1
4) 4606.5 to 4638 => 19.9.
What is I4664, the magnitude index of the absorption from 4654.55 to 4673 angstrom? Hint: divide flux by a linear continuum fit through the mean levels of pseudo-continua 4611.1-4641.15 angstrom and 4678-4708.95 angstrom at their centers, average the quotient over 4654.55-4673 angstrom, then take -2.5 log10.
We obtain 0.02 mag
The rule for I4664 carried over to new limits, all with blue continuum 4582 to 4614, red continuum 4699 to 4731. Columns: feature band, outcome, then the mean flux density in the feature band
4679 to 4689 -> 0.03 mag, 21.8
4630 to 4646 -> -0.10 mag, 22.3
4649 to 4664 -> 0.03 mag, 20.5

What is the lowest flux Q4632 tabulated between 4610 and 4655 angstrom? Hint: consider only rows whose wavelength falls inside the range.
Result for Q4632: 15.4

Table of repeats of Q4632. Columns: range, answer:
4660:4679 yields 19.5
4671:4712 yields 18.6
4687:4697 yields 20.9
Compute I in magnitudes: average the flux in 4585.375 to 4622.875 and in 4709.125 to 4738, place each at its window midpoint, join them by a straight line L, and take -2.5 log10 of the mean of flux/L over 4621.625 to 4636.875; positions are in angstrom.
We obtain -0.06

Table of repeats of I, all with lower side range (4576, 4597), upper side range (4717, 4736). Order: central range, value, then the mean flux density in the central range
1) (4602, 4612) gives 0.14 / 17.7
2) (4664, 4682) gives 0.04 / 22.1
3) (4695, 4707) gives 0.14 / 21.1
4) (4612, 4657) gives 0.01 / 21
